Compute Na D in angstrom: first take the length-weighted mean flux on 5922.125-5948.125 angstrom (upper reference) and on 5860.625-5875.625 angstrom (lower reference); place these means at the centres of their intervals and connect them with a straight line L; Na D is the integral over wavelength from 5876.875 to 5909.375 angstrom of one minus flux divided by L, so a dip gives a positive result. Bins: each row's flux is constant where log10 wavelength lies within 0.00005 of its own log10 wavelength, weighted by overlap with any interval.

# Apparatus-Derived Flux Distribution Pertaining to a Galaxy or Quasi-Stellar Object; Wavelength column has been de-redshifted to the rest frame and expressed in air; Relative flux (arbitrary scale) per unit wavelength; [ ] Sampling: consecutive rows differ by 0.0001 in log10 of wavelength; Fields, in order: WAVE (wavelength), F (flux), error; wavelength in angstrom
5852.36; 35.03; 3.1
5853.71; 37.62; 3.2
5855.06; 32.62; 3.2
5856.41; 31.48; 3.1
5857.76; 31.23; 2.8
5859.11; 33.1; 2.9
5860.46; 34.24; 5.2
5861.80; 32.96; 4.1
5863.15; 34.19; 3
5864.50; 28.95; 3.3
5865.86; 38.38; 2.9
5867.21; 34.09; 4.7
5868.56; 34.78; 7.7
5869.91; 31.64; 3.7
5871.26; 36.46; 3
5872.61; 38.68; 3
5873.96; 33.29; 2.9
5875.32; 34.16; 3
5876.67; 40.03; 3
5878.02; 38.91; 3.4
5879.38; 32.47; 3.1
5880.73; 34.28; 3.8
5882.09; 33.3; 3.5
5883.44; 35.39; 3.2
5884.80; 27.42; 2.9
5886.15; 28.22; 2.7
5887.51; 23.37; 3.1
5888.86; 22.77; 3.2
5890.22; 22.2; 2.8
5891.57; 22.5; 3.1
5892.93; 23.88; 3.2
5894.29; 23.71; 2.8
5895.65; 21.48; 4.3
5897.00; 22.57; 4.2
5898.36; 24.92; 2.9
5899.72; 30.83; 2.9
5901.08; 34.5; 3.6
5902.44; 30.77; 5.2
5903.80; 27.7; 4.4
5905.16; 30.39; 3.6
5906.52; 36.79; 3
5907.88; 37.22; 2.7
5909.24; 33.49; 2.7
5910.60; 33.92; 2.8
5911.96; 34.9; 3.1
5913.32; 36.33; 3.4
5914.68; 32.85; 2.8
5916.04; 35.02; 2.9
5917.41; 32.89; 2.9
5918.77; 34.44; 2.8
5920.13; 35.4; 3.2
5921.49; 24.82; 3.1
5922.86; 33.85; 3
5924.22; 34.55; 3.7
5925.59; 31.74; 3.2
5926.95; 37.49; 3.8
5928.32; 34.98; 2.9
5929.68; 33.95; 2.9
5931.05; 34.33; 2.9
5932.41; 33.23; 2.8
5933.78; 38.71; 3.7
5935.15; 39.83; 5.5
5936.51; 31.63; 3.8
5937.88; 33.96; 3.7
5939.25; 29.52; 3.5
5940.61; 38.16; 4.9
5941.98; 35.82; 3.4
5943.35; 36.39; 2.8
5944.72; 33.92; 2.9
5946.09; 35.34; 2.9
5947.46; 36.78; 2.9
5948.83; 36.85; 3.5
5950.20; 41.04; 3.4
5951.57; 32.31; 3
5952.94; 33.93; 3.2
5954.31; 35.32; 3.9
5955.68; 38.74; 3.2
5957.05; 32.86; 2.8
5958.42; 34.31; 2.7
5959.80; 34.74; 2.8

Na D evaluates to 5.0 angstrom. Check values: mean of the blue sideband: 34.3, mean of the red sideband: 34.9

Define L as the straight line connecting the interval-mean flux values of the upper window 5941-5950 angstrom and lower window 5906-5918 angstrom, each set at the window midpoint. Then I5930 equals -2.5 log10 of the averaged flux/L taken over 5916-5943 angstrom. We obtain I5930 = 0.04 mag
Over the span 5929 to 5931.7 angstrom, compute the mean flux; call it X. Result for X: 34.1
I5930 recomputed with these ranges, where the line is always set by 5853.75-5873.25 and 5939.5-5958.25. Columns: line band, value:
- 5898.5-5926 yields 0.064 mag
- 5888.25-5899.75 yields 0.420 mag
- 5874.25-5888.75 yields 0.062 mag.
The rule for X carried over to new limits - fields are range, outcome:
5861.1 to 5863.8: 33.7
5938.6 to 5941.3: 34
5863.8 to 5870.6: 33.6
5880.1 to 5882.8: 33.8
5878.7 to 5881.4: 33.4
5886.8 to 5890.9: 22.8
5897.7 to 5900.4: 27.9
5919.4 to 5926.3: 32.1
